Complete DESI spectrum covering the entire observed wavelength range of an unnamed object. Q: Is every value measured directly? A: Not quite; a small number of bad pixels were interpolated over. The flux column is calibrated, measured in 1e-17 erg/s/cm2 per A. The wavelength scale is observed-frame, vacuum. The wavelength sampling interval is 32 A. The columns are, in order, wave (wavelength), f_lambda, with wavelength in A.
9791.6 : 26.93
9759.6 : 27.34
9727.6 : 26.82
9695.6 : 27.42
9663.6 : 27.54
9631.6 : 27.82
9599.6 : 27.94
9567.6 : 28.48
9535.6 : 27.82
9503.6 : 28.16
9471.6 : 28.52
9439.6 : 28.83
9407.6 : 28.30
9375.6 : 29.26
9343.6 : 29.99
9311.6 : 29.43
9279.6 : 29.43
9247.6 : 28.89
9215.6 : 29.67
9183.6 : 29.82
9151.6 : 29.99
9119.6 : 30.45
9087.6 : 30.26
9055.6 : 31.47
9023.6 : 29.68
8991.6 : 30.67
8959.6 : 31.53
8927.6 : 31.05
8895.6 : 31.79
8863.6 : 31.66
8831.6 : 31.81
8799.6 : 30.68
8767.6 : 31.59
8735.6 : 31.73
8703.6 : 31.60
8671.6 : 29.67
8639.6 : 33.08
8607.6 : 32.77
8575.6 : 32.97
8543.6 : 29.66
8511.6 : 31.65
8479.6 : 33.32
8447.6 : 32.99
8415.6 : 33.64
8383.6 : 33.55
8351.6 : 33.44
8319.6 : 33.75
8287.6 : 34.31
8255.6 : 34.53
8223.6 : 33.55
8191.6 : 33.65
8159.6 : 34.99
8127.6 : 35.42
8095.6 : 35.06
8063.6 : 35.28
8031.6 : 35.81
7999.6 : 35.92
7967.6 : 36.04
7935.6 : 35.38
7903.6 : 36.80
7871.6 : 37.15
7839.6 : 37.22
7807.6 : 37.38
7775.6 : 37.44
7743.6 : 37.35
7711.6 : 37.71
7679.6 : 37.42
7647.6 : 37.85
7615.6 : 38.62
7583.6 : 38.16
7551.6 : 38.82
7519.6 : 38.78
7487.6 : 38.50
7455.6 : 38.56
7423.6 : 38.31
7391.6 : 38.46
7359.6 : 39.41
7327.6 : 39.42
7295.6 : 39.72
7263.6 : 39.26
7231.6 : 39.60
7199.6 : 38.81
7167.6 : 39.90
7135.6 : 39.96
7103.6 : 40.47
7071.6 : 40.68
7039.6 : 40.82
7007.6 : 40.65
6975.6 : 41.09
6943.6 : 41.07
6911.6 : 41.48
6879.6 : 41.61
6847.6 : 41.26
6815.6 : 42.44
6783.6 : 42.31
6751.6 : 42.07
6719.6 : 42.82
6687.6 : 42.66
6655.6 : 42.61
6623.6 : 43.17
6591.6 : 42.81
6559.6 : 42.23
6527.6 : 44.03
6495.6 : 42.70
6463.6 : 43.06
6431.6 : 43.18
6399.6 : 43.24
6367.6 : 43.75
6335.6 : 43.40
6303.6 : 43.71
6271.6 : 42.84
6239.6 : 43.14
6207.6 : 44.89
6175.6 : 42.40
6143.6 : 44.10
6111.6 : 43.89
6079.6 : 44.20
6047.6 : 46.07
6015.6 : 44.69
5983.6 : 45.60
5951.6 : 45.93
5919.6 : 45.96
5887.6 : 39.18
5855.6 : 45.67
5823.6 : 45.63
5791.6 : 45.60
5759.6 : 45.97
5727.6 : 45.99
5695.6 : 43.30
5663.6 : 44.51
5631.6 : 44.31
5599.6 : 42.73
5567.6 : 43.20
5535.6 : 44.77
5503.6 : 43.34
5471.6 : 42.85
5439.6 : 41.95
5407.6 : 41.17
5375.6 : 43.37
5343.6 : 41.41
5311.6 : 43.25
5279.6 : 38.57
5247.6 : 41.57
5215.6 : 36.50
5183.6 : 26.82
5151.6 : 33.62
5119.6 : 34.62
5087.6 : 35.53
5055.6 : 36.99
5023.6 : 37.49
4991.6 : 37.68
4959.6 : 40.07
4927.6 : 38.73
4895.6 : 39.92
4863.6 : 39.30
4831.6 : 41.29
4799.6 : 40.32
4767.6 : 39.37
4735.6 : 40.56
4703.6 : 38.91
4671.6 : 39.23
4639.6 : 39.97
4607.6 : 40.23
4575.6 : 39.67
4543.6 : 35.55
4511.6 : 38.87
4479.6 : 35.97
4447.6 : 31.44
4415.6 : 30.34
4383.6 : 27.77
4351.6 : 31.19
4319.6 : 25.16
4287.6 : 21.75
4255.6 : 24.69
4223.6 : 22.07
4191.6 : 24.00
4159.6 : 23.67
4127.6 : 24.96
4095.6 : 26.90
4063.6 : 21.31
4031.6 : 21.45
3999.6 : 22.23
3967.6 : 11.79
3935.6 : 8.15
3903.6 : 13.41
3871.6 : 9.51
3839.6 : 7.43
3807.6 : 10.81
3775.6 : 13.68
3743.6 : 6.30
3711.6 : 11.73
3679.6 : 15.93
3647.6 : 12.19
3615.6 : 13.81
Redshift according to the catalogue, 0.000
